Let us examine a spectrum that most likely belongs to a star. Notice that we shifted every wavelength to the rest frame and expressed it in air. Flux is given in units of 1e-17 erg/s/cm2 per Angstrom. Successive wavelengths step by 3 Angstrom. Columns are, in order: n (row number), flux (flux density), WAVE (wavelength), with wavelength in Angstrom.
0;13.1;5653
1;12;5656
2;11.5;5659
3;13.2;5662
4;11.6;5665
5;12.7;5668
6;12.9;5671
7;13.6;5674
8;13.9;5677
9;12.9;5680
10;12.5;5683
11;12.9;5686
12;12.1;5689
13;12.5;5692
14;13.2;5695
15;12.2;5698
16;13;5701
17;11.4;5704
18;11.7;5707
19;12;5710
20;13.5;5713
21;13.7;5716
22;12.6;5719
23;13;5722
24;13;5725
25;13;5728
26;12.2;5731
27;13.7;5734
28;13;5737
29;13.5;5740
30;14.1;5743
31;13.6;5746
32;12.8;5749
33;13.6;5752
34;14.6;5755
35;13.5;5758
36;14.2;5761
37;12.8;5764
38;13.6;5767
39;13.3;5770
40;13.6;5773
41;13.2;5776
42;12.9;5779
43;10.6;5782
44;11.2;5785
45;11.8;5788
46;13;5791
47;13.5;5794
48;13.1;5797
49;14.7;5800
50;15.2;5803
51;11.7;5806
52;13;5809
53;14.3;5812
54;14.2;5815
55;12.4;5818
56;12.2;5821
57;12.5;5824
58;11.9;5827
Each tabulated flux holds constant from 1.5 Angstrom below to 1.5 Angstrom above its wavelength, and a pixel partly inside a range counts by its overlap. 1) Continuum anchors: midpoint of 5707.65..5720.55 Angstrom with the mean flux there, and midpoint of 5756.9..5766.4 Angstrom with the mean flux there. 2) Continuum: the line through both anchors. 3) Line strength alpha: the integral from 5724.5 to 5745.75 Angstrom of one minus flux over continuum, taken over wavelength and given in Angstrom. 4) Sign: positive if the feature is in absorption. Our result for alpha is -0.2 Angstrom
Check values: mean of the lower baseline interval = 12.9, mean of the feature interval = 13.2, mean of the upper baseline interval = 13.5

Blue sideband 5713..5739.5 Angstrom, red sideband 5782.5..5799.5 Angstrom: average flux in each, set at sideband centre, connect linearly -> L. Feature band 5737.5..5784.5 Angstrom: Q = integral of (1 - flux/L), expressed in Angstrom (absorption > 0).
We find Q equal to -1.80 Angstrom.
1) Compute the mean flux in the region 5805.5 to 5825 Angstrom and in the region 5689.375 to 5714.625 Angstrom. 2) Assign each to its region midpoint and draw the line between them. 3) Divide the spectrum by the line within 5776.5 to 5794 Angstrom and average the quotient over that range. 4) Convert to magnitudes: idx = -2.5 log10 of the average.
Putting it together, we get 0.06 mag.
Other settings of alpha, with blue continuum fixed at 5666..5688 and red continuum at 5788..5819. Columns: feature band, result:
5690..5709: 1.11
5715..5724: 0.06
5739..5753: -0.29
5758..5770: -0.17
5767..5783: 0.57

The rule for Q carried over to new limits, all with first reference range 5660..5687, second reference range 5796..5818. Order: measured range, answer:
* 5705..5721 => 0.5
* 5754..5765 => -0.3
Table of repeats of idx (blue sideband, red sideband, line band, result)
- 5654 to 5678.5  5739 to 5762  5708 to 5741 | 0.03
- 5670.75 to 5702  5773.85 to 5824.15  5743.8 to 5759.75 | -0.06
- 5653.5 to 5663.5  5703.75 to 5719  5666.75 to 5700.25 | -0.04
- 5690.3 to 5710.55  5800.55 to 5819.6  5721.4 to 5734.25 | -0.03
